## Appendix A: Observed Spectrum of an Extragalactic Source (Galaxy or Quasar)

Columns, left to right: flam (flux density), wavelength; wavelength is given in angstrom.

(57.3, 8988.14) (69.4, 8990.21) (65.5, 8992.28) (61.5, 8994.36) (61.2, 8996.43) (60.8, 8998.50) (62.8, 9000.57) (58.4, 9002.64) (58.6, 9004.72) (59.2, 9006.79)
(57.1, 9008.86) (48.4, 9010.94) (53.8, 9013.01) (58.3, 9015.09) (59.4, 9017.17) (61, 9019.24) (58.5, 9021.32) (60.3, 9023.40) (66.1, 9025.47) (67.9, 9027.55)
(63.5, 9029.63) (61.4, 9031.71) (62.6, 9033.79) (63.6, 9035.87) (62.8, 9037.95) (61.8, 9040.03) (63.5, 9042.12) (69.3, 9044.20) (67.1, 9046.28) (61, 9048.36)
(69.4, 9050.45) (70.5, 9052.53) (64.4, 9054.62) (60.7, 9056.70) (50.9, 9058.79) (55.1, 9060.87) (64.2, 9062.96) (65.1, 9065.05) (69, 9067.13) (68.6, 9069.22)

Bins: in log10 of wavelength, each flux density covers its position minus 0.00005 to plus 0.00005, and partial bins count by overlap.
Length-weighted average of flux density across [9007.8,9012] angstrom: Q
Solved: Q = 52.8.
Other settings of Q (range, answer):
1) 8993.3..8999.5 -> 61.1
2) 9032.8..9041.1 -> 62.7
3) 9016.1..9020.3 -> 60.2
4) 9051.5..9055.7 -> 67.4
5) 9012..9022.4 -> 58.2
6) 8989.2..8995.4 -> 65.4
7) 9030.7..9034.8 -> 62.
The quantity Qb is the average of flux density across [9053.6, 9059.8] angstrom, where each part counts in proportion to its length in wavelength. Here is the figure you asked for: 58.7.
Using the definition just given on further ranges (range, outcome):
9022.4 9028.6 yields 64.8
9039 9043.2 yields 62.6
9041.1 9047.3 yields 66.7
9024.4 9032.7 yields 64.8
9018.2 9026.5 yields 61.5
